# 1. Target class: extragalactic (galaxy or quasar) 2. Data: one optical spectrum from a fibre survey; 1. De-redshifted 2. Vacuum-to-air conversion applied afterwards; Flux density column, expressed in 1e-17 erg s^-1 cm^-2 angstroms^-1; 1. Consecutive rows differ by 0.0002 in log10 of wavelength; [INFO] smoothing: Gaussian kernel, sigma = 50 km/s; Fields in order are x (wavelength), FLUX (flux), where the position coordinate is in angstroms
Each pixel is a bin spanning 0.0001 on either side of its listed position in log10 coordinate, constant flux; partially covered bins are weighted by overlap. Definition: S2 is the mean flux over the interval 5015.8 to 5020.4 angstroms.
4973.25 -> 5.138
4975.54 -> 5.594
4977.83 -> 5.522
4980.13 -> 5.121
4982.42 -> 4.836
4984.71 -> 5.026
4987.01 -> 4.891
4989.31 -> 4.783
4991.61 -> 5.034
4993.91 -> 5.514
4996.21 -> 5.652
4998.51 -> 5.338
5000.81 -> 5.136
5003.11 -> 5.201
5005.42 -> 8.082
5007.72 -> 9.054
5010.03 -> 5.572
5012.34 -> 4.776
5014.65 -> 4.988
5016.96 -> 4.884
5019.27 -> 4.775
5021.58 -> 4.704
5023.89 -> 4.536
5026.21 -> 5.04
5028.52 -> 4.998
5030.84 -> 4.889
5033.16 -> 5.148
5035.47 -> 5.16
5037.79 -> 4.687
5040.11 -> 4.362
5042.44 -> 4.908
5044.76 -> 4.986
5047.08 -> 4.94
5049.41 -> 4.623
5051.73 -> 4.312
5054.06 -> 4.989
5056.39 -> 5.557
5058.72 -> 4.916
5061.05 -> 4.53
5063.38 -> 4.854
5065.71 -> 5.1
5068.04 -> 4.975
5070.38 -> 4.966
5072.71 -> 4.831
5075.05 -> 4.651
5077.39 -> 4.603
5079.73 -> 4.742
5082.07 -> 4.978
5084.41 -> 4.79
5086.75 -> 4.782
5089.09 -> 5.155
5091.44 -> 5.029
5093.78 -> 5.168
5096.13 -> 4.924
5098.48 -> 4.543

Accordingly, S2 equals 4.83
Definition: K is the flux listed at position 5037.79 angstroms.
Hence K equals 4.687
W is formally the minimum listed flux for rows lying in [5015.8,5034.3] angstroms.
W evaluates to 4.536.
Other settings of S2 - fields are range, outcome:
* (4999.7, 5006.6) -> 6.16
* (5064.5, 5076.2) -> 4.91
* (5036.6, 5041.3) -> 4.52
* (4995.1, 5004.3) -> 5.34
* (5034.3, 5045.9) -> 4.82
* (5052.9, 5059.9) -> 5.15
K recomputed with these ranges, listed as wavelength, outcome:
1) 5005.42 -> 8.082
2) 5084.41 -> 4.79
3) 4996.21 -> 5.652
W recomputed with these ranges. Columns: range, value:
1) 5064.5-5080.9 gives 4.603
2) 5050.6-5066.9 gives 4.312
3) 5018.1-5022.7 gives 4.704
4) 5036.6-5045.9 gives 4.362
